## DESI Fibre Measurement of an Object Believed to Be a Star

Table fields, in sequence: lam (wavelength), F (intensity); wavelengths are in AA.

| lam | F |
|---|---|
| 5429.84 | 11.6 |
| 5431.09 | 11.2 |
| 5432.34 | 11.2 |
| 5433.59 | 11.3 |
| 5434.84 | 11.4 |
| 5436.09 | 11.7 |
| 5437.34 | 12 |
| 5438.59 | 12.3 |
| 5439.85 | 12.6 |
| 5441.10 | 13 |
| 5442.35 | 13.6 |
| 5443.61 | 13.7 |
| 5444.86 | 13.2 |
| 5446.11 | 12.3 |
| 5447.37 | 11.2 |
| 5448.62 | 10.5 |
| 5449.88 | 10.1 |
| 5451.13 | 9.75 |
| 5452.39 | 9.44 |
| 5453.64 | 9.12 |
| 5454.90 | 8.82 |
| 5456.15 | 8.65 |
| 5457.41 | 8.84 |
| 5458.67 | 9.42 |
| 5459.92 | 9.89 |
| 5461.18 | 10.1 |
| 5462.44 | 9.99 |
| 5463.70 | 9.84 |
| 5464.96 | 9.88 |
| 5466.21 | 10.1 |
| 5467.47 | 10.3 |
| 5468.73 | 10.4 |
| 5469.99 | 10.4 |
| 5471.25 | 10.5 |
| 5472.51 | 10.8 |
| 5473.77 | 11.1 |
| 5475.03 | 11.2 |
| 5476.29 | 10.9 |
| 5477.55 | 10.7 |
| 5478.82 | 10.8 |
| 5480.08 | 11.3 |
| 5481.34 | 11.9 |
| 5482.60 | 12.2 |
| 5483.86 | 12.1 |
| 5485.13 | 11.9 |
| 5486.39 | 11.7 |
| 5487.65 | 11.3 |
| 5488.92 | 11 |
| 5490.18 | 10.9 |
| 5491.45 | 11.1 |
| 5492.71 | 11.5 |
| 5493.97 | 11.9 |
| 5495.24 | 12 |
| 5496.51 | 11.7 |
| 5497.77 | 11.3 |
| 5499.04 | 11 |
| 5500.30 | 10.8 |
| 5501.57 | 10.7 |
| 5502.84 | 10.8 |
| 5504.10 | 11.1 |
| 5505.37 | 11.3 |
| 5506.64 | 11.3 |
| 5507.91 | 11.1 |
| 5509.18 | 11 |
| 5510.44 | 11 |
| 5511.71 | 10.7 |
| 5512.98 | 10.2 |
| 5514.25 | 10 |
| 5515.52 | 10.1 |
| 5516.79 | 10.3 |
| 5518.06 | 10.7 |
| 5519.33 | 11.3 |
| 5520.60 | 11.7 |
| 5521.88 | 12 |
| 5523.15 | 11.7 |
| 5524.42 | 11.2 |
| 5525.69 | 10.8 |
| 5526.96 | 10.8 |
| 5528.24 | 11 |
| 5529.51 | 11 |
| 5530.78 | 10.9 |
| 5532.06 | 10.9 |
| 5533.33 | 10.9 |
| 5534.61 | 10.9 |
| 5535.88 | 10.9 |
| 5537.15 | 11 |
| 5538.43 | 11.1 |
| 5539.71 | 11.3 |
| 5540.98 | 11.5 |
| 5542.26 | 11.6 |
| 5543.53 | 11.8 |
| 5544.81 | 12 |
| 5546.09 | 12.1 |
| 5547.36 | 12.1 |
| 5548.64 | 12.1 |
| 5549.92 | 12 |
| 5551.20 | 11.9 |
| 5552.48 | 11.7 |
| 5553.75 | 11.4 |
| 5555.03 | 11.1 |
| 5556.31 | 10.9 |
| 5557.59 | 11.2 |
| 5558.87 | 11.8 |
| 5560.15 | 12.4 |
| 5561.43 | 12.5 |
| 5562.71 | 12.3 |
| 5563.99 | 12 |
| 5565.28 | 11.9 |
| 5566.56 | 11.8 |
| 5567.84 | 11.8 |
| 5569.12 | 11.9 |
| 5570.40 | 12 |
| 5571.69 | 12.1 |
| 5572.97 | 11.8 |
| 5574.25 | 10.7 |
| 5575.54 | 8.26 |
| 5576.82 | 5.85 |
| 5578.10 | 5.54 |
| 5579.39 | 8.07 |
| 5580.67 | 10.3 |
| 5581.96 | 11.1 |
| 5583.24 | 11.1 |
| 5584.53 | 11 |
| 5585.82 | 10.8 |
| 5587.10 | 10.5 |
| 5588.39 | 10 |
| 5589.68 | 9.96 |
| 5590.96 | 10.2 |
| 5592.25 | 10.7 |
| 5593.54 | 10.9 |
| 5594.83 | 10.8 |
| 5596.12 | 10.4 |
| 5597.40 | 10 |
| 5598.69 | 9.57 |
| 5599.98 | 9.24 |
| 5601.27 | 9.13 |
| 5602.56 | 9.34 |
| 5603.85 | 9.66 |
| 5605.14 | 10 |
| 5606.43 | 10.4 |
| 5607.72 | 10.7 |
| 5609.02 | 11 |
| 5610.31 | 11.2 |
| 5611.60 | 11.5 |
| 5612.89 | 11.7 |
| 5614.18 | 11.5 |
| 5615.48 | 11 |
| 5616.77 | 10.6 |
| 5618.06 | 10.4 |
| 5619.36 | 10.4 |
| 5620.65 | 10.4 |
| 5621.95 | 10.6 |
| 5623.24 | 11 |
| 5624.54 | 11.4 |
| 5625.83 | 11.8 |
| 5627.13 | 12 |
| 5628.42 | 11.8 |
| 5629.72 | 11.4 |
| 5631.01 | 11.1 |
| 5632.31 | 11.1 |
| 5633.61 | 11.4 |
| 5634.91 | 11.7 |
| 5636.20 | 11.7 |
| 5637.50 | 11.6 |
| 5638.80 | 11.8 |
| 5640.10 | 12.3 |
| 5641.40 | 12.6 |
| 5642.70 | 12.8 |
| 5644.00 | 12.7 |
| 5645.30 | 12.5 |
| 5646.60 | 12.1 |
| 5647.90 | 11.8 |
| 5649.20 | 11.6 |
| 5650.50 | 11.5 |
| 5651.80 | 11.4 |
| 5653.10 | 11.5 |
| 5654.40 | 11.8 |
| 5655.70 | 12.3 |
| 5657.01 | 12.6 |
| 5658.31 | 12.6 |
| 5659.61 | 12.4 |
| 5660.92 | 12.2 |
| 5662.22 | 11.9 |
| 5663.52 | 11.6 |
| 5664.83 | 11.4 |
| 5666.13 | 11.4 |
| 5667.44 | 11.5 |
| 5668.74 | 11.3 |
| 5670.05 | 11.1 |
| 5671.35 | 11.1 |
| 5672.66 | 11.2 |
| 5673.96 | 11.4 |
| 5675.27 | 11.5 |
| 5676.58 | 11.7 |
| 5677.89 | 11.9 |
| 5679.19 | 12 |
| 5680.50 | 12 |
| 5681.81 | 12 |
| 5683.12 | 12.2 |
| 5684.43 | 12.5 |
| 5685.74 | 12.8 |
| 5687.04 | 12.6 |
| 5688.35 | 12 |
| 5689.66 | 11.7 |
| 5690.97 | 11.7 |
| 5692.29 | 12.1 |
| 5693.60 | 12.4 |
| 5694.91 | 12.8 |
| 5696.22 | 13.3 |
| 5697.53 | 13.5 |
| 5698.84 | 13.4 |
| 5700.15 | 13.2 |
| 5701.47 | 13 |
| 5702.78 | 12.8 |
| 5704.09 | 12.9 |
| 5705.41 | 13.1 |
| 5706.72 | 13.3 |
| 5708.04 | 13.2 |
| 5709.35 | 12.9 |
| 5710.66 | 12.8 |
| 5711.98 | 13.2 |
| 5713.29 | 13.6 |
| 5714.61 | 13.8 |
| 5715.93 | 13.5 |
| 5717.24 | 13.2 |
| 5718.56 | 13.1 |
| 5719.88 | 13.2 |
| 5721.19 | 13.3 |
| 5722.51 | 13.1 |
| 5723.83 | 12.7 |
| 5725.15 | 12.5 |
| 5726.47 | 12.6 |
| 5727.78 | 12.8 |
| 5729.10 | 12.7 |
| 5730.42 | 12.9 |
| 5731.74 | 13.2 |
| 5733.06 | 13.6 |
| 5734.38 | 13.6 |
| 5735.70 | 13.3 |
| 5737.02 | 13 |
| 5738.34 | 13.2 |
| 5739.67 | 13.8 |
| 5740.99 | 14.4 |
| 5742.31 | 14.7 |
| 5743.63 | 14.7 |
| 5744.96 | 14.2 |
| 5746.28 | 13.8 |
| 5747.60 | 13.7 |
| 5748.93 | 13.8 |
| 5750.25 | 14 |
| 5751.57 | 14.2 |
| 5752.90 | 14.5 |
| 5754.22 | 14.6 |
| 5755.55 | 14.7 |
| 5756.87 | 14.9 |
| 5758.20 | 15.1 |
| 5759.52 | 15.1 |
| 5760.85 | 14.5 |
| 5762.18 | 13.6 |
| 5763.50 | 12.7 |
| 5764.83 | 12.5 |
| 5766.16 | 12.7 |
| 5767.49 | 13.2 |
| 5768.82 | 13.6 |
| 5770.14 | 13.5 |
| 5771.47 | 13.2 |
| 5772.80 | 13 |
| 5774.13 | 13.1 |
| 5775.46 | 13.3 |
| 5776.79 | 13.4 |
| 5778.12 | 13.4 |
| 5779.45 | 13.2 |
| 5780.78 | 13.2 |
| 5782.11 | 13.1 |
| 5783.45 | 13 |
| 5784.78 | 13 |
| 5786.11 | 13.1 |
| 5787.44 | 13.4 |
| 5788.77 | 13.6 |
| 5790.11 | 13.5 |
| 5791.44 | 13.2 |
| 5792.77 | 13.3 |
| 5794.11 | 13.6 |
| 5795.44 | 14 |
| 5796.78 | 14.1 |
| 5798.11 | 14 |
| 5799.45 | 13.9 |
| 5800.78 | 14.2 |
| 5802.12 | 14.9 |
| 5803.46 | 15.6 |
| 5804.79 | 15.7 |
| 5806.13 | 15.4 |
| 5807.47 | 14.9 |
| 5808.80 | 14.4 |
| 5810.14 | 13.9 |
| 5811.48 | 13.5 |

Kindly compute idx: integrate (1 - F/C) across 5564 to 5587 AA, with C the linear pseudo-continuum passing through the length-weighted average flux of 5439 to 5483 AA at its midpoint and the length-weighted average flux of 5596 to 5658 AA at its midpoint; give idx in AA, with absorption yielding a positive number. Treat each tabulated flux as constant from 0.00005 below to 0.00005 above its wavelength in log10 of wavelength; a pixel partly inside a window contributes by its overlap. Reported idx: 1.41 AA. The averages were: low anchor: 10.8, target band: 10.4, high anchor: 11.2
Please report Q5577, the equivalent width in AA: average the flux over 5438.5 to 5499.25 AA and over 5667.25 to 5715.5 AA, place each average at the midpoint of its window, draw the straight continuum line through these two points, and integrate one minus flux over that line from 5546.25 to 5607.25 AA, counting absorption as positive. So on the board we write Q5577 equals 5.1 AA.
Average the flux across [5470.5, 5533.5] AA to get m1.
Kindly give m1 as 11.1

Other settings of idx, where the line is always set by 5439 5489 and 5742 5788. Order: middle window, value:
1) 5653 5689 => 2.62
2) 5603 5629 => 2.87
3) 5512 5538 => 1.20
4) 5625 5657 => 1.72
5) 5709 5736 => 0.35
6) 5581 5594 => 1.53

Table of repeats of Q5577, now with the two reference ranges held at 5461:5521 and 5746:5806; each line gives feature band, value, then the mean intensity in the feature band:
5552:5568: -0.15 AA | 11.8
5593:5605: 2.14 AA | 9.89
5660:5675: 1.45 AA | 11.5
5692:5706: 0.05 AA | 13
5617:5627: 1.10 AA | 10.9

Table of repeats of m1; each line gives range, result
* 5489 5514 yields 11.1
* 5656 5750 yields 12.7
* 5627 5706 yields 12.1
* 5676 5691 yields 12.1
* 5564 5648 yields 10.8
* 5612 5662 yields 11.7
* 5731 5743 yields 13.6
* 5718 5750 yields 13.4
